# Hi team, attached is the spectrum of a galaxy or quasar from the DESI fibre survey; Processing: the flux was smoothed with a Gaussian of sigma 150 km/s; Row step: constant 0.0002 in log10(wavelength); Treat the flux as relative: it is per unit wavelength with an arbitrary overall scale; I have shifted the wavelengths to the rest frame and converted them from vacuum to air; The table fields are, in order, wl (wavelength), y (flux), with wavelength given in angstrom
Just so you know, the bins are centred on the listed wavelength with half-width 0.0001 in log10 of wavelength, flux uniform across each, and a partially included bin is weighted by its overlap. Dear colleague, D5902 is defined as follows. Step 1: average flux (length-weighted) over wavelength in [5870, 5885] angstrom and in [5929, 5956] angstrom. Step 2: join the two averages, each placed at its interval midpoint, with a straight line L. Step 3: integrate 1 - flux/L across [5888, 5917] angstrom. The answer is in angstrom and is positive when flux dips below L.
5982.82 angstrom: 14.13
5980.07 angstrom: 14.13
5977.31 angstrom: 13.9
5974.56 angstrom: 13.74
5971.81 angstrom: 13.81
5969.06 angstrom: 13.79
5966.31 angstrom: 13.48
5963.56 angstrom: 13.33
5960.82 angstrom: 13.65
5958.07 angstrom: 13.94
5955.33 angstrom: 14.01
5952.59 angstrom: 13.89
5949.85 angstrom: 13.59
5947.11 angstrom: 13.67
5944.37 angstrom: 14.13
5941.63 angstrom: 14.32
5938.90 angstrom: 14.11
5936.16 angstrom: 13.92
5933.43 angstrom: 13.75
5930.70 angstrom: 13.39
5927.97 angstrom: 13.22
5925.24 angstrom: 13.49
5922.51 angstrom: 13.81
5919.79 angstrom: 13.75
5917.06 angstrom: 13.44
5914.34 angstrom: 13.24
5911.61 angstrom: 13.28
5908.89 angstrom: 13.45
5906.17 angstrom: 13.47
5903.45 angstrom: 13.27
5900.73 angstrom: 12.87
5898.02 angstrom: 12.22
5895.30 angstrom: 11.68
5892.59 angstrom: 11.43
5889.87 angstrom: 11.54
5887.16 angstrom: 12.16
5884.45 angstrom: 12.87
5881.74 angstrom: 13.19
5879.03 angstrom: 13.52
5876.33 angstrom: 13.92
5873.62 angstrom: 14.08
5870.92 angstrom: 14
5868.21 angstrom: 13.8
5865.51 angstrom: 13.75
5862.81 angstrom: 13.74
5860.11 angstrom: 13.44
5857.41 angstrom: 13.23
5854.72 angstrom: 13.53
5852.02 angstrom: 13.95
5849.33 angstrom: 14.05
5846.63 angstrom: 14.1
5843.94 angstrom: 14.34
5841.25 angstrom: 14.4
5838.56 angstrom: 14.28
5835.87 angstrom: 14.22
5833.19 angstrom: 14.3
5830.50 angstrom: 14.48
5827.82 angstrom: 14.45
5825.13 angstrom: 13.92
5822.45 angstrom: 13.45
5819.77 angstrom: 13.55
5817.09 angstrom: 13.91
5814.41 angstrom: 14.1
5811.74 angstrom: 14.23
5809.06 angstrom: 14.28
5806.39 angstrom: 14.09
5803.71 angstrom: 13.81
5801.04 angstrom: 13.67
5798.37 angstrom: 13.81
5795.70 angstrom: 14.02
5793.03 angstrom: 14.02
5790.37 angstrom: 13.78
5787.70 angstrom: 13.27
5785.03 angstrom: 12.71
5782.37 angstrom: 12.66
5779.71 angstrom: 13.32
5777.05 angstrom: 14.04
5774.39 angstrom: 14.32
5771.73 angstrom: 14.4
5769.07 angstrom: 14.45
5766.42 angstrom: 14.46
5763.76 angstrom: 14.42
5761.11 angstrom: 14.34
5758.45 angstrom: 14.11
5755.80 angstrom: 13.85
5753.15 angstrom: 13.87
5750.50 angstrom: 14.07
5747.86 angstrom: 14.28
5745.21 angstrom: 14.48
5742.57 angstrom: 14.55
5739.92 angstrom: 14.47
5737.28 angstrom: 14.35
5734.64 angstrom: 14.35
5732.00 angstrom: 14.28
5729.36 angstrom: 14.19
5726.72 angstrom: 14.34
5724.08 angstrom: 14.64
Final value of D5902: 2.2 angstrom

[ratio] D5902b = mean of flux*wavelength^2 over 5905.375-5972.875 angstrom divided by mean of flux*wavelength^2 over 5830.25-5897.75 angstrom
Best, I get 1.0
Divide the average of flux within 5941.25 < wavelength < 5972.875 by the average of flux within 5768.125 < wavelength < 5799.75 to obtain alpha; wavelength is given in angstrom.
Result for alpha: 1.00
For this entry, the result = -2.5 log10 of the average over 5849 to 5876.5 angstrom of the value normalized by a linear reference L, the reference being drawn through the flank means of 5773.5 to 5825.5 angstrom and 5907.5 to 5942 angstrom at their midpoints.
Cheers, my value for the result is -0.01 mag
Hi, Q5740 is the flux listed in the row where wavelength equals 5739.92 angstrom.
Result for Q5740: 14.47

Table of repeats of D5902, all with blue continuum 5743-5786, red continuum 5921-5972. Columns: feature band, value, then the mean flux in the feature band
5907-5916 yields 0.3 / 13.3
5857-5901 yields 2.6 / 13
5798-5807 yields 0.1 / 13.8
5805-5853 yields -0.7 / 14.1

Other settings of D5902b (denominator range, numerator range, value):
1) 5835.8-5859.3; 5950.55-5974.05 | 1.02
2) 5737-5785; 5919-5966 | 1.04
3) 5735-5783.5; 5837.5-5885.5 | 1.01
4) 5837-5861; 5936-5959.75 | 1.04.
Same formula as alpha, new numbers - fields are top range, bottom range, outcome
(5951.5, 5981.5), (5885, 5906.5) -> 1.12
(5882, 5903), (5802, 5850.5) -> 0.87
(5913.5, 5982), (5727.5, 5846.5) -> 0.98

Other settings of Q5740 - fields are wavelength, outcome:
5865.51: 13.75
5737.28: 14.35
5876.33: 13.92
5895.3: 11.68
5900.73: 12.87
